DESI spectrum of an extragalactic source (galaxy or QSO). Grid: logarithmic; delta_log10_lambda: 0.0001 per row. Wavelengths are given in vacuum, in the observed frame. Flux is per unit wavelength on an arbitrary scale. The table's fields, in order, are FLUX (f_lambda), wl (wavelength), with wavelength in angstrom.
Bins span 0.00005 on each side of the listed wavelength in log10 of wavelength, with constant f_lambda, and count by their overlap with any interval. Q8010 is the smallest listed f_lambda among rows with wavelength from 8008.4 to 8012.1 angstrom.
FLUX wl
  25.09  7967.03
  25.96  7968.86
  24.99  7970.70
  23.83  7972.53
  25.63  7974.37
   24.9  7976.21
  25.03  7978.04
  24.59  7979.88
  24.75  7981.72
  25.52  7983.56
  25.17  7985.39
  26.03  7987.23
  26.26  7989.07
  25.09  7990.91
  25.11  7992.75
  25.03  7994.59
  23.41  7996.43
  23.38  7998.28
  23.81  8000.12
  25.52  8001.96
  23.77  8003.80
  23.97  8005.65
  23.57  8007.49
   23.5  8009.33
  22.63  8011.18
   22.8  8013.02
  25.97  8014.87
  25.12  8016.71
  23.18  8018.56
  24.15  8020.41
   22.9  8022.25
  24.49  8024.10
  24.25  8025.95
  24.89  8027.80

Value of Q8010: 22.63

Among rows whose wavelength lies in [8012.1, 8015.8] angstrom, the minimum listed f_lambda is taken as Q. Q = 22.8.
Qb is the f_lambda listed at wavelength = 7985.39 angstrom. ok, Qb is 25.17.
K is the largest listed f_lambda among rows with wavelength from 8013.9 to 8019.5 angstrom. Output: 25.97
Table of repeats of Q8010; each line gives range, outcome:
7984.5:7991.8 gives 25.09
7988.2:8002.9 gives 23.38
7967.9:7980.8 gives 23.83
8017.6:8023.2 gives 22.9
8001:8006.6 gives 23.77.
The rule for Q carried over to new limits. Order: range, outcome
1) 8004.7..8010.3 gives 23.5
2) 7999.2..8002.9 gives 23.81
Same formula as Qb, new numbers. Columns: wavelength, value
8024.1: 24.49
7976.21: 24.9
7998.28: 23.38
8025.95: 24.25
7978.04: 25.03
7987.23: 26.03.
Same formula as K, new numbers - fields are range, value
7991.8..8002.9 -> 25.52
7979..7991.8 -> 26.26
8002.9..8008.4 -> 23.97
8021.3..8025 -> 24.49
